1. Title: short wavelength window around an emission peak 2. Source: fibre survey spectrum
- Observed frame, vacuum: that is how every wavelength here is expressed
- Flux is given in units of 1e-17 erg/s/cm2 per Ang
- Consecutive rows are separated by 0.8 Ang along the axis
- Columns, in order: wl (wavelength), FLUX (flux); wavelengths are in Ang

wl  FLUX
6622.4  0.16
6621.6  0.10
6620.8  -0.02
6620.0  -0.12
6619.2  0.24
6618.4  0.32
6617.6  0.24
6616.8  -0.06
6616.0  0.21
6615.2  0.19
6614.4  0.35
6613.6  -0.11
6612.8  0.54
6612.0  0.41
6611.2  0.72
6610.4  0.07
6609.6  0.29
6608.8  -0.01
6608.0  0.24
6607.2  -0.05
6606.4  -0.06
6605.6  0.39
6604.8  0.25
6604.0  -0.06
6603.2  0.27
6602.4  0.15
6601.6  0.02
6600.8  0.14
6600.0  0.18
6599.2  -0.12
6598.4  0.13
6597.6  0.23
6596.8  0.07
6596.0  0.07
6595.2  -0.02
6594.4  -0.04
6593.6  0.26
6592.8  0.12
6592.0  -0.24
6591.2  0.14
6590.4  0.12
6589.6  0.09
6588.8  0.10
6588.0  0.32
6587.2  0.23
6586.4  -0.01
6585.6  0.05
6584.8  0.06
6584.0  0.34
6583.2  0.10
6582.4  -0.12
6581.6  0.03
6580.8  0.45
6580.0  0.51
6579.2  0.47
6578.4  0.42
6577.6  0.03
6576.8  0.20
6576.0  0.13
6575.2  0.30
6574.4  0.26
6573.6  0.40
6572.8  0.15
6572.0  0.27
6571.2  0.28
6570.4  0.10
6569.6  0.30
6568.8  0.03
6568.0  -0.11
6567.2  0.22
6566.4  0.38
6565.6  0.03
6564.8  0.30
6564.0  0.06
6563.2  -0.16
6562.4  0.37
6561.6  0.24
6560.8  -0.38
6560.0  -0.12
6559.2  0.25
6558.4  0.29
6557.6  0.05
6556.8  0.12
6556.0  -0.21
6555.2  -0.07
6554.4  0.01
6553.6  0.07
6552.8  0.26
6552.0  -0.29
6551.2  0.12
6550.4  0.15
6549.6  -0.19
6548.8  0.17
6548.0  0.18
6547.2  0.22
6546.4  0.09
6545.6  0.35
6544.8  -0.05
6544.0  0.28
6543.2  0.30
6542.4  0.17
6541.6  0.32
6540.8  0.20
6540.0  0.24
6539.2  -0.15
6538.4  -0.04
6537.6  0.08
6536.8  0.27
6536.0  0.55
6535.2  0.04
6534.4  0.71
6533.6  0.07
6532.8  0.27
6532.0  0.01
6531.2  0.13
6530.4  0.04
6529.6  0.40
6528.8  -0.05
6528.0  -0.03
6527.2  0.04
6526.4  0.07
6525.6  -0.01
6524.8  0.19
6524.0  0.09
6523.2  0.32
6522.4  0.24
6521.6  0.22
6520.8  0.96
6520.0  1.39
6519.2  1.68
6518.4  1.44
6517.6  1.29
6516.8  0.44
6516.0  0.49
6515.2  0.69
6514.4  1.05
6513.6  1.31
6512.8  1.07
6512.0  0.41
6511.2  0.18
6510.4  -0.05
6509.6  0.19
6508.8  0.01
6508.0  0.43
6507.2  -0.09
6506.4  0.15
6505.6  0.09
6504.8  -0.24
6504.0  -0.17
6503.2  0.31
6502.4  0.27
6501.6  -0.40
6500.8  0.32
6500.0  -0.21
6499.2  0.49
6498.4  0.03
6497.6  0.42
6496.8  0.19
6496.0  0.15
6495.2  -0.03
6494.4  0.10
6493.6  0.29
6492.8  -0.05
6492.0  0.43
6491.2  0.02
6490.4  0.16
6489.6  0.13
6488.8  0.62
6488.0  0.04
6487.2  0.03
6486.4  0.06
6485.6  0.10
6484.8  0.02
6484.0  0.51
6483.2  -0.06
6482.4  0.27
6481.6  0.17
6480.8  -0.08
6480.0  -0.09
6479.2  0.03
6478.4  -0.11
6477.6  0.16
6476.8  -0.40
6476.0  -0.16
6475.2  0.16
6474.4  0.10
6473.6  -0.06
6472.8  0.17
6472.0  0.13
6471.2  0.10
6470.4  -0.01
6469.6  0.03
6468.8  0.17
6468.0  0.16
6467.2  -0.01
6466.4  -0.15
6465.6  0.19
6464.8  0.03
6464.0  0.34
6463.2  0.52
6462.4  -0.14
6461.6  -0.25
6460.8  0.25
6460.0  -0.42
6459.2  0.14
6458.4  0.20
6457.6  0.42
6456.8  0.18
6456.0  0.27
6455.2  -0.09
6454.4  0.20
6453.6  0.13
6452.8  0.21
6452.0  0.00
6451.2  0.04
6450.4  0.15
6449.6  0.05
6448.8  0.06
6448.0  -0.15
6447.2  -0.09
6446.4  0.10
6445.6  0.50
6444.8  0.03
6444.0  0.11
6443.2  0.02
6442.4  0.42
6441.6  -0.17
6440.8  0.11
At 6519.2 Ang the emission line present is [O II] 3727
